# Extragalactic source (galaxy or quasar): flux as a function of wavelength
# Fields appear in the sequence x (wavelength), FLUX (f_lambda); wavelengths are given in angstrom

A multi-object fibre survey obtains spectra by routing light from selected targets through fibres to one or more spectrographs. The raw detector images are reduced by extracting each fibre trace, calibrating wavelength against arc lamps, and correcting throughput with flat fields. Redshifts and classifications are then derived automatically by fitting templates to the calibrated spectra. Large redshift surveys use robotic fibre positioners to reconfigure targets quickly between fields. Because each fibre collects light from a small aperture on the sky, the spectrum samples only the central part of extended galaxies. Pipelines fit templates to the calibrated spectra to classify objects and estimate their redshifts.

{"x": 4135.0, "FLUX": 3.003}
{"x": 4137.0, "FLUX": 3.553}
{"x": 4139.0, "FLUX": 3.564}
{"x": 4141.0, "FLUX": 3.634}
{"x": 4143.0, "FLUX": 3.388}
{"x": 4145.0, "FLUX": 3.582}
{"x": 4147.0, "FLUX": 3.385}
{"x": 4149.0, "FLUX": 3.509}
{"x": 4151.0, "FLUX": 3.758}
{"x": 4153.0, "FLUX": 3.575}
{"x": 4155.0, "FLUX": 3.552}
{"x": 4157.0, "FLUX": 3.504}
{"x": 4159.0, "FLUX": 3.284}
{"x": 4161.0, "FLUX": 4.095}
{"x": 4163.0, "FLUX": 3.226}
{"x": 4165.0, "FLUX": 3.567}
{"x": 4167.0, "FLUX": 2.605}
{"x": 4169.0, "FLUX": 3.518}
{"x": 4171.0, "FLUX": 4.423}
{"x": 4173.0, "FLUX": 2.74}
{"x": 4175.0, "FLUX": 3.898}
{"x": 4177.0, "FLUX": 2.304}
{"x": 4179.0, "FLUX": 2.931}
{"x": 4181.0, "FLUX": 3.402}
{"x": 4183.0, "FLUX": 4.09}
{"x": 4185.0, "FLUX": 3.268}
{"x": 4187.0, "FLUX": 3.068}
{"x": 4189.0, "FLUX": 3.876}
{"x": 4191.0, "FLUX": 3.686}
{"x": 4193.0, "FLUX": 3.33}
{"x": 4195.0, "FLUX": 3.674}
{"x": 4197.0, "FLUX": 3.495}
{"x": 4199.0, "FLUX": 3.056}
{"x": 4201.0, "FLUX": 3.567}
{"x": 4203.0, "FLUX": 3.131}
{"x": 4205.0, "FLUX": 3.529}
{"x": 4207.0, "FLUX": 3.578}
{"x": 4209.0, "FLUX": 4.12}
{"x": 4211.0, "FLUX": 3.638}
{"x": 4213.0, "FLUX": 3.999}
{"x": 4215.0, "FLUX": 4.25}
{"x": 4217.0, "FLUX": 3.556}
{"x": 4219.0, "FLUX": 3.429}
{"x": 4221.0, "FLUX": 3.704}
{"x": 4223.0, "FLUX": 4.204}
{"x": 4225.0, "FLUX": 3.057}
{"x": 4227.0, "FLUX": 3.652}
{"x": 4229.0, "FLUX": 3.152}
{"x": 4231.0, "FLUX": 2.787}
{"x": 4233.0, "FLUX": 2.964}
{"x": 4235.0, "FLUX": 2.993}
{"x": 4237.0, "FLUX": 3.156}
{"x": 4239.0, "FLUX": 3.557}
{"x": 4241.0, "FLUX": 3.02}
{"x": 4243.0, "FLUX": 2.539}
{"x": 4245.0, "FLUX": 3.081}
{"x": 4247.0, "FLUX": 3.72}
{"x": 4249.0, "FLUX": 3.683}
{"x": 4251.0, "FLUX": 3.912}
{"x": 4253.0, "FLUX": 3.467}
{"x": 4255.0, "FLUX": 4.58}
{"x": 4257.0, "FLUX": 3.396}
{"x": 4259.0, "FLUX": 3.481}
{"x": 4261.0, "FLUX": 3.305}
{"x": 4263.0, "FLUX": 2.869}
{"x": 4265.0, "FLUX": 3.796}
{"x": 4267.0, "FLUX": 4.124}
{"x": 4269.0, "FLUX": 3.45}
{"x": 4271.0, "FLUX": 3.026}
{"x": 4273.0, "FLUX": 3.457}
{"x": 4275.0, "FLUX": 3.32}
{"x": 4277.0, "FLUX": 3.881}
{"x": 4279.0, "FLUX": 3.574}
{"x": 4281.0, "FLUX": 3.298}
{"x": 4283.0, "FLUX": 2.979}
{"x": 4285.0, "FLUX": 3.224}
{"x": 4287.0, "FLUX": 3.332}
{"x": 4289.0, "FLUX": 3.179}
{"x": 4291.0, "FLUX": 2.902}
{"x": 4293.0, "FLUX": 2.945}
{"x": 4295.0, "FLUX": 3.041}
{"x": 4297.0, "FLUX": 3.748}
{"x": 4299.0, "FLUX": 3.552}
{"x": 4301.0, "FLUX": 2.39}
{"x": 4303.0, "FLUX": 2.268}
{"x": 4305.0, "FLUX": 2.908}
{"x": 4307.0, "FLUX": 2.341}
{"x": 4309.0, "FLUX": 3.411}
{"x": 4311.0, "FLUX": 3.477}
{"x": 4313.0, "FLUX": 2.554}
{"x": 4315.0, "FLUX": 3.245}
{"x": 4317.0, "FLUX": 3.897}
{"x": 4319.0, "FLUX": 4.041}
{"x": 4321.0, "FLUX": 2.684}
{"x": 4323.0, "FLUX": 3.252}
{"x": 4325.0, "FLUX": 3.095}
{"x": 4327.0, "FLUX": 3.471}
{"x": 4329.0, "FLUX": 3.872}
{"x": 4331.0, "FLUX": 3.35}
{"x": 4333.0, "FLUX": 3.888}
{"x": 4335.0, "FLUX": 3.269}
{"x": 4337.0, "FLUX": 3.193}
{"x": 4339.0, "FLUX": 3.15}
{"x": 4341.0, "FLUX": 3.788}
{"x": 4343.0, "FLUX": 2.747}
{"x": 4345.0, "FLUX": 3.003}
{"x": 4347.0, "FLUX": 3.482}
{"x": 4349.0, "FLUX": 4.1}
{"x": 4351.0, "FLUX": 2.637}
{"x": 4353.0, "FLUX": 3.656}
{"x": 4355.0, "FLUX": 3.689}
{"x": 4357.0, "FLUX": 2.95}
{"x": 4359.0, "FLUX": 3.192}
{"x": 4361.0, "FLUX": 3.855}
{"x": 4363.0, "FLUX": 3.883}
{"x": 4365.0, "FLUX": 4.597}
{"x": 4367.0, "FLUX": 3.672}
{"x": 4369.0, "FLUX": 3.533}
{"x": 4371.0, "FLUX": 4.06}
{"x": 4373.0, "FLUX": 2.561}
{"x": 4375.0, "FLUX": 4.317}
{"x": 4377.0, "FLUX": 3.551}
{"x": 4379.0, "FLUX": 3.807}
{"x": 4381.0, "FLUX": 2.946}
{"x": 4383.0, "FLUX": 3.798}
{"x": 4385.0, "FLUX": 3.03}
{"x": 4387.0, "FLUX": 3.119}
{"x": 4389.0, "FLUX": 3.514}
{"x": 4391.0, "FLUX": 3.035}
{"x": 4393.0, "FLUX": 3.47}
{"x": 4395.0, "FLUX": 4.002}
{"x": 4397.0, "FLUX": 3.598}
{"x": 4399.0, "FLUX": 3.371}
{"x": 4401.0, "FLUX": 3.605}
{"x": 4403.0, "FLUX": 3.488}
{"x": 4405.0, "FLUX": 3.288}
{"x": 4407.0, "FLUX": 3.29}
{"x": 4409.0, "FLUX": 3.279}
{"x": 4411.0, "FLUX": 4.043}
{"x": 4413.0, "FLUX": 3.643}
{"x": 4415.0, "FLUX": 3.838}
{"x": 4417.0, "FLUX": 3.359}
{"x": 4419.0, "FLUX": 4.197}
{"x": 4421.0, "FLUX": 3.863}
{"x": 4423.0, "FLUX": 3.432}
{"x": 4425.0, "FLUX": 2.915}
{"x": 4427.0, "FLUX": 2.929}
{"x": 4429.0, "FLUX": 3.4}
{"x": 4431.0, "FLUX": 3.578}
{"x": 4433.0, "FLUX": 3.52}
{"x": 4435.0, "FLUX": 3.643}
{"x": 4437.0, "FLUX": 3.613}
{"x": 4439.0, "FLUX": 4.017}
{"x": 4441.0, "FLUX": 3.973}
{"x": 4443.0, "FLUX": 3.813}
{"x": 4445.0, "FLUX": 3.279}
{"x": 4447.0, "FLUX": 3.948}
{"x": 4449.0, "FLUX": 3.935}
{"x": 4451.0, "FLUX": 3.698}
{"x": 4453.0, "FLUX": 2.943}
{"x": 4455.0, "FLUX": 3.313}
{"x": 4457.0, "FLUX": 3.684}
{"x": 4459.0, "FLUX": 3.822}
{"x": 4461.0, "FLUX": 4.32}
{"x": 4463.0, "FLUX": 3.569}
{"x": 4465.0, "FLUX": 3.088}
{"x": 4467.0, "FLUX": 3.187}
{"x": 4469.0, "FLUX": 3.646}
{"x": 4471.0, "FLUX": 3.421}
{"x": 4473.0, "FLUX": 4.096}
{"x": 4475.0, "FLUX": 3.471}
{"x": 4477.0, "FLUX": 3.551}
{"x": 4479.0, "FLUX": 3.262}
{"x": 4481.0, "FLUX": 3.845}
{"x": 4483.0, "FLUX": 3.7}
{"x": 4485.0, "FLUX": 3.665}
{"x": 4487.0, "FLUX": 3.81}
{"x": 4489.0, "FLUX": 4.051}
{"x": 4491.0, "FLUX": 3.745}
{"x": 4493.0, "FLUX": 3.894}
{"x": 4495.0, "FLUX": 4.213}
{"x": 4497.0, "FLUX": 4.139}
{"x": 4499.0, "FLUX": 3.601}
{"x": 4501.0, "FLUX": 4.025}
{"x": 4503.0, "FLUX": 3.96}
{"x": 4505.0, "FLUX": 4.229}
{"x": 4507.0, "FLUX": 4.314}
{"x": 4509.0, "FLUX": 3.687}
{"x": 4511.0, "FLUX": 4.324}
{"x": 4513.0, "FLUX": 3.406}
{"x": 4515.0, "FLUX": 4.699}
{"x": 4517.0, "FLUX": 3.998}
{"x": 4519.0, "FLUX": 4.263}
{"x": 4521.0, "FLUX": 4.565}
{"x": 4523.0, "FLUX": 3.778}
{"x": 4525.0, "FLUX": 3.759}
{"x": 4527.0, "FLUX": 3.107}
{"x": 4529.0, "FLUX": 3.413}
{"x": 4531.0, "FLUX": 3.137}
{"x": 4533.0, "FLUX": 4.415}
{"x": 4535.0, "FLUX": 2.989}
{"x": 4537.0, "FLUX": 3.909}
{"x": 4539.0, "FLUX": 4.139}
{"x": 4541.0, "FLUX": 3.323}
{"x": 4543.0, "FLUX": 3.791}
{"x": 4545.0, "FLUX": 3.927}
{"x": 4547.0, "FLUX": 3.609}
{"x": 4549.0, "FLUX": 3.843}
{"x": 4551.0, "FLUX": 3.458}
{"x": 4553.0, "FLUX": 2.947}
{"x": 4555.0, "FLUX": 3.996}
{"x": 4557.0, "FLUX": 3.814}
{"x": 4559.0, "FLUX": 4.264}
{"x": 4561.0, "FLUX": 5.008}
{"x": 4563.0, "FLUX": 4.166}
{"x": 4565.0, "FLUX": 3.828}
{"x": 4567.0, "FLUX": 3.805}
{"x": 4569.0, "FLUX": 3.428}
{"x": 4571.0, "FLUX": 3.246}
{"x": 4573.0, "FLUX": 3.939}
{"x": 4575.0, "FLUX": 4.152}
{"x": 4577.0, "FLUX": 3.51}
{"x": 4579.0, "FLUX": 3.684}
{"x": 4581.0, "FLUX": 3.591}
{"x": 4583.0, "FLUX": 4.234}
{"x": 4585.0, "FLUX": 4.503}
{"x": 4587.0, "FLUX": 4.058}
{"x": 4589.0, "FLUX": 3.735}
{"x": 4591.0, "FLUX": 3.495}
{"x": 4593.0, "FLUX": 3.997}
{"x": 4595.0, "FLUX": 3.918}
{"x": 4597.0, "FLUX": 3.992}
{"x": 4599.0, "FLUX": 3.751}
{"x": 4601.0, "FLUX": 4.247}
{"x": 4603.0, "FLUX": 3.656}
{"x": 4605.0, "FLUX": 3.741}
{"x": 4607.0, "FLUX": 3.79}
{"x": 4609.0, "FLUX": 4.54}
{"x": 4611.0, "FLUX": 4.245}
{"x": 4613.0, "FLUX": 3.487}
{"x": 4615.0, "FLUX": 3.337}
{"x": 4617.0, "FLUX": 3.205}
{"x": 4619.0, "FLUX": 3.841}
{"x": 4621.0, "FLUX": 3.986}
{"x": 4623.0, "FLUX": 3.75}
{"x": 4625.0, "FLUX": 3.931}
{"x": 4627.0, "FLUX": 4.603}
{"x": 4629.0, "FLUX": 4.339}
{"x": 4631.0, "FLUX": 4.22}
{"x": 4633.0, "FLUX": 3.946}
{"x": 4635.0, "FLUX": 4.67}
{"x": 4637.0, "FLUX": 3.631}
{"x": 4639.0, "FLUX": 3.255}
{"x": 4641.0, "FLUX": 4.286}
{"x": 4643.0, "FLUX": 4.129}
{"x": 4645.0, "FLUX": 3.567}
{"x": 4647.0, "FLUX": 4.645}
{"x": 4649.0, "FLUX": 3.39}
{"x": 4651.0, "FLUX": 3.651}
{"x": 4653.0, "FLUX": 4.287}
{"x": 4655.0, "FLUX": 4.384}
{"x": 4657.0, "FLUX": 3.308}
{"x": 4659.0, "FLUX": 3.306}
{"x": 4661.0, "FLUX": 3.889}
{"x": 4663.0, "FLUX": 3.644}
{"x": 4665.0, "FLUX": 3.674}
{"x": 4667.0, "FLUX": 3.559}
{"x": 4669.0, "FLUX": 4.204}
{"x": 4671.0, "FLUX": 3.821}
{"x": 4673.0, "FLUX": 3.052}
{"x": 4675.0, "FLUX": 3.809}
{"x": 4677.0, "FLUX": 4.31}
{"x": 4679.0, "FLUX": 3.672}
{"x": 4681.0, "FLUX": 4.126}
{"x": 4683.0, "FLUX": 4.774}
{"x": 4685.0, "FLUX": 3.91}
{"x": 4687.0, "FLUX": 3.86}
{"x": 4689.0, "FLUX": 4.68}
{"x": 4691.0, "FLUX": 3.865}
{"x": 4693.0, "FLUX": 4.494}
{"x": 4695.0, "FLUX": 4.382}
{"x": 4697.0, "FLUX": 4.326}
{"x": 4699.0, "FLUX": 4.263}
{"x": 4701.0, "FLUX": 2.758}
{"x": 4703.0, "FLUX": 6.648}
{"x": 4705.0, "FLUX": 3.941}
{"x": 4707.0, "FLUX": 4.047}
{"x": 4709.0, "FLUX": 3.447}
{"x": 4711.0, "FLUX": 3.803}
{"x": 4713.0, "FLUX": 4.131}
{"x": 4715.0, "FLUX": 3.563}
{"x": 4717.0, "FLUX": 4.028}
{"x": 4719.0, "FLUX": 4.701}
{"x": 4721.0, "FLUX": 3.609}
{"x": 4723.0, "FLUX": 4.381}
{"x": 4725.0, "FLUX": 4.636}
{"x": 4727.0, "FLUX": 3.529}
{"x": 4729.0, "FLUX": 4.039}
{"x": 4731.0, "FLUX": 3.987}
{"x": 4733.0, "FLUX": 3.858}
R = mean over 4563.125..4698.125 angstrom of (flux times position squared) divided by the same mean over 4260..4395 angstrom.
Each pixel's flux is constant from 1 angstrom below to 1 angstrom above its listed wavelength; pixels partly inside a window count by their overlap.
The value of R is 1.3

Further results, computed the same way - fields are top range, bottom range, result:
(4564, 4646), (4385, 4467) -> 1.18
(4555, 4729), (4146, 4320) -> 1.41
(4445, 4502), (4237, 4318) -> 1.23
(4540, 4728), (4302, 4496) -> 1.24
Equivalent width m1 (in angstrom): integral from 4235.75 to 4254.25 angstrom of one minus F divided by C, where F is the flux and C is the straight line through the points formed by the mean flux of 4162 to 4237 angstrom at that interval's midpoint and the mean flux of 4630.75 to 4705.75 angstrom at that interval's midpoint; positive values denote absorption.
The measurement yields 0.7 angstrom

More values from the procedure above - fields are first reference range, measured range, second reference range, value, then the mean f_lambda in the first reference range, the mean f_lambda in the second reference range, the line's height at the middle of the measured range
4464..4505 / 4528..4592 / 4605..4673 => 0.2 angstrom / 3.73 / 3.88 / 3.8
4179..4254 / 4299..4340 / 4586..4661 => 4.3 angstrom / 3.46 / 3.9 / 3.57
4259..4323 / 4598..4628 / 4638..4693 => -0.5 angstrom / 3.24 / 3.9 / 3.81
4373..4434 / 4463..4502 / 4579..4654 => -0.5 angstrom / 3.49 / 3.93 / 3.66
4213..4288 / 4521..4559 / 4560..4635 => 1.7 angstrom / 3.44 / 3.93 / 3.85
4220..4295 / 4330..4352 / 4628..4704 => 1.1 angstrom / 3.37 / 4.02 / 3.5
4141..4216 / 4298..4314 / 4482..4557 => 3.4 angstrom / 3.5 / 3.83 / 3.63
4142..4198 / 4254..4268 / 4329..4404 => -0.7 angstrom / 3.45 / 3.49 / 3.47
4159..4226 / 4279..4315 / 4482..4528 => 6.0 angstrom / 3.51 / 3.95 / 3.66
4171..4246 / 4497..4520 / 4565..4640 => -1.7 angstrom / 3.41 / 3.88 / 3.76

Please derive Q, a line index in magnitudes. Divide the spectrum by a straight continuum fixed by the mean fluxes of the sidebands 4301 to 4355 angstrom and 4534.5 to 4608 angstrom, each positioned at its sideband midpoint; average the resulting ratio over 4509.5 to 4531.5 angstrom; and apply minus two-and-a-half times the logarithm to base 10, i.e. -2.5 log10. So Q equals -0.05 mag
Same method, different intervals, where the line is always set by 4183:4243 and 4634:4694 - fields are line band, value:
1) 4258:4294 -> 0.06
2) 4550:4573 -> 0.00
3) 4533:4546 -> 0.02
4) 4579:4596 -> -0.02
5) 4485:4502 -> -0.05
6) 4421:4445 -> 0.05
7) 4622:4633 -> -0.07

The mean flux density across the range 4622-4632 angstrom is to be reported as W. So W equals 4.17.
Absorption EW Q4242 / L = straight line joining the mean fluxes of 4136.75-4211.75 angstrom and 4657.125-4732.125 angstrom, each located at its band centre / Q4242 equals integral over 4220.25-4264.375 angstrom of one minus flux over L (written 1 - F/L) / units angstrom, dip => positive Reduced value 2.1 angstrom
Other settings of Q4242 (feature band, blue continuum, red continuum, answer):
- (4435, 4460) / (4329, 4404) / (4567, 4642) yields -0.3 angstrom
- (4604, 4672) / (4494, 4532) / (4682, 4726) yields 3.5 angstrom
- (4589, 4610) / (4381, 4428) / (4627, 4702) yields -0.4 angstrom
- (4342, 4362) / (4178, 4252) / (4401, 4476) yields 1.1 angstrom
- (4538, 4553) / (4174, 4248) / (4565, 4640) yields 0.5 angstrom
